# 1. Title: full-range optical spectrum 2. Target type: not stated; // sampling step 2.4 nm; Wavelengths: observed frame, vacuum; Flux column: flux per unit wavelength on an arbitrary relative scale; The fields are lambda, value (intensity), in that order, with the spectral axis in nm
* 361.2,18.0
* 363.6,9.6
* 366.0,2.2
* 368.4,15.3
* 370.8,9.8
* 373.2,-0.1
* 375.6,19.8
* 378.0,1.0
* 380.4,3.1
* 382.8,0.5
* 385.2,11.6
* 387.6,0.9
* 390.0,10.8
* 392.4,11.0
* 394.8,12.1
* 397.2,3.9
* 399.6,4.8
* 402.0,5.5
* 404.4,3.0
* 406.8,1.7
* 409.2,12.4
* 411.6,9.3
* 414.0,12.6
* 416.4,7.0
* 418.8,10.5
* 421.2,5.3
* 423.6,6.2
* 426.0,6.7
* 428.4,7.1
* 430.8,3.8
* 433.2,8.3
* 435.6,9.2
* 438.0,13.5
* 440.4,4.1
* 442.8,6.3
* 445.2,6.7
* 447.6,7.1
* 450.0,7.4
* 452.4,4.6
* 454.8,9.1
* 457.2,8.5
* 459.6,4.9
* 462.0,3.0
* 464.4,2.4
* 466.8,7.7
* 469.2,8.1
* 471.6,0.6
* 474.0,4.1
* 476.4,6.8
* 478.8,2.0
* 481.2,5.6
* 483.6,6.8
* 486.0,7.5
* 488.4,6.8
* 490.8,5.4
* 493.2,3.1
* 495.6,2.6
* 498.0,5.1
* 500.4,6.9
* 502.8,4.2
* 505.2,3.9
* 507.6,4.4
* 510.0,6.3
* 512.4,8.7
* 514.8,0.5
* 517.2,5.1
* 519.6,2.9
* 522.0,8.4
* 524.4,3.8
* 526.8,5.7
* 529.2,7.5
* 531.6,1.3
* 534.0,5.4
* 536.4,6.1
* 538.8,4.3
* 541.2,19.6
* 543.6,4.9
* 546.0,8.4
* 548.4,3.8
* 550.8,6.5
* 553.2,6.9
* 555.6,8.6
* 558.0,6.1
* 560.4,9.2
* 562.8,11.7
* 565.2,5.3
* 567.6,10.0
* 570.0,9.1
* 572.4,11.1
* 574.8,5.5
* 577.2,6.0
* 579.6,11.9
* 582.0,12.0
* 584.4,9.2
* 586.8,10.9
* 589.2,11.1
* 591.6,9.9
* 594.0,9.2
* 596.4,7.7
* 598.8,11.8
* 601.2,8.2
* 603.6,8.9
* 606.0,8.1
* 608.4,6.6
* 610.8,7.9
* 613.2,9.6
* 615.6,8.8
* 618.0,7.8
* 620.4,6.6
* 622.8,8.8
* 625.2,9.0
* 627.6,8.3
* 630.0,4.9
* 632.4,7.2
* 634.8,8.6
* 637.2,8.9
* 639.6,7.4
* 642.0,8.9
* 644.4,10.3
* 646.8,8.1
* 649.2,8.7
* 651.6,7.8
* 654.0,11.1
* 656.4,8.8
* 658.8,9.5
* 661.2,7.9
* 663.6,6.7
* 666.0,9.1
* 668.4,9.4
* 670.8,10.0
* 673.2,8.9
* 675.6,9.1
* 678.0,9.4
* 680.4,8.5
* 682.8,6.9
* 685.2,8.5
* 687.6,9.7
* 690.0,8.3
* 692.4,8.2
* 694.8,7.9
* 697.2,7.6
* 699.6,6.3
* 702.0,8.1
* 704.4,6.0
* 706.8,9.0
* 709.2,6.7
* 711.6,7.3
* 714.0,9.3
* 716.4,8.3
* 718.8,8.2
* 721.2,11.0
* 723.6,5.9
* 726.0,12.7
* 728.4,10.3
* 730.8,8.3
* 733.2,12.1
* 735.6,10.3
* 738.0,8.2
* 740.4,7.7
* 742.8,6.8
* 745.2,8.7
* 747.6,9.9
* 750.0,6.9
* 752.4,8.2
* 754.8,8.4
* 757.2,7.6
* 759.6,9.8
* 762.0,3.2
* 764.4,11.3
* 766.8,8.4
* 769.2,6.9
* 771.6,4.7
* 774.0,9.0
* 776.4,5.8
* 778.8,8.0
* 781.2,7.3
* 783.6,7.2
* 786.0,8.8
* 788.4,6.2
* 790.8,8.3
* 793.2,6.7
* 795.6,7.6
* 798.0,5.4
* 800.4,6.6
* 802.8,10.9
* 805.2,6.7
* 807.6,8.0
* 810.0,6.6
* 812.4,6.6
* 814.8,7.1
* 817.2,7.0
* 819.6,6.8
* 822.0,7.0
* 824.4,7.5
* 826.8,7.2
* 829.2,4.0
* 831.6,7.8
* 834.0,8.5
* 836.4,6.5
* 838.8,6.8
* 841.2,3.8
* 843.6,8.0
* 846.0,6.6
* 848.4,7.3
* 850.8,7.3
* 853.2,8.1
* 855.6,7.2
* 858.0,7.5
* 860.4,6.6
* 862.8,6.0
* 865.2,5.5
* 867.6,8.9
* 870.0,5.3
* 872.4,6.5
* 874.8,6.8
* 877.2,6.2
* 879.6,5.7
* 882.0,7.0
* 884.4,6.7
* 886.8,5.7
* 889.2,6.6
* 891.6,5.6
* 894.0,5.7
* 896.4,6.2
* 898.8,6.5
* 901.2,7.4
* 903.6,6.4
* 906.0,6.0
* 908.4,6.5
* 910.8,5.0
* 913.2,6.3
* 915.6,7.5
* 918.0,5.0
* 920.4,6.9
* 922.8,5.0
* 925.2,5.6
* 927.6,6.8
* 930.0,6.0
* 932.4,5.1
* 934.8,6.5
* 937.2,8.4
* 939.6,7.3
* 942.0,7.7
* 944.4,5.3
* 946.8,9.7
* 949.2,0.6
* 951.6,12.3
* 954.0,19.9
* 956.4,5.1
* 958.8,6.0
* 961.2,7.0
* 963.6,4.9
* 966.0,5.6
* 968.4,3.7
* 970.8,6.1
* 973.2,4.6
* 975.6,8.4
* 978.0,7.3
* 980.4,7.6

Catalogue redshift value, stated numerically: 0.45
